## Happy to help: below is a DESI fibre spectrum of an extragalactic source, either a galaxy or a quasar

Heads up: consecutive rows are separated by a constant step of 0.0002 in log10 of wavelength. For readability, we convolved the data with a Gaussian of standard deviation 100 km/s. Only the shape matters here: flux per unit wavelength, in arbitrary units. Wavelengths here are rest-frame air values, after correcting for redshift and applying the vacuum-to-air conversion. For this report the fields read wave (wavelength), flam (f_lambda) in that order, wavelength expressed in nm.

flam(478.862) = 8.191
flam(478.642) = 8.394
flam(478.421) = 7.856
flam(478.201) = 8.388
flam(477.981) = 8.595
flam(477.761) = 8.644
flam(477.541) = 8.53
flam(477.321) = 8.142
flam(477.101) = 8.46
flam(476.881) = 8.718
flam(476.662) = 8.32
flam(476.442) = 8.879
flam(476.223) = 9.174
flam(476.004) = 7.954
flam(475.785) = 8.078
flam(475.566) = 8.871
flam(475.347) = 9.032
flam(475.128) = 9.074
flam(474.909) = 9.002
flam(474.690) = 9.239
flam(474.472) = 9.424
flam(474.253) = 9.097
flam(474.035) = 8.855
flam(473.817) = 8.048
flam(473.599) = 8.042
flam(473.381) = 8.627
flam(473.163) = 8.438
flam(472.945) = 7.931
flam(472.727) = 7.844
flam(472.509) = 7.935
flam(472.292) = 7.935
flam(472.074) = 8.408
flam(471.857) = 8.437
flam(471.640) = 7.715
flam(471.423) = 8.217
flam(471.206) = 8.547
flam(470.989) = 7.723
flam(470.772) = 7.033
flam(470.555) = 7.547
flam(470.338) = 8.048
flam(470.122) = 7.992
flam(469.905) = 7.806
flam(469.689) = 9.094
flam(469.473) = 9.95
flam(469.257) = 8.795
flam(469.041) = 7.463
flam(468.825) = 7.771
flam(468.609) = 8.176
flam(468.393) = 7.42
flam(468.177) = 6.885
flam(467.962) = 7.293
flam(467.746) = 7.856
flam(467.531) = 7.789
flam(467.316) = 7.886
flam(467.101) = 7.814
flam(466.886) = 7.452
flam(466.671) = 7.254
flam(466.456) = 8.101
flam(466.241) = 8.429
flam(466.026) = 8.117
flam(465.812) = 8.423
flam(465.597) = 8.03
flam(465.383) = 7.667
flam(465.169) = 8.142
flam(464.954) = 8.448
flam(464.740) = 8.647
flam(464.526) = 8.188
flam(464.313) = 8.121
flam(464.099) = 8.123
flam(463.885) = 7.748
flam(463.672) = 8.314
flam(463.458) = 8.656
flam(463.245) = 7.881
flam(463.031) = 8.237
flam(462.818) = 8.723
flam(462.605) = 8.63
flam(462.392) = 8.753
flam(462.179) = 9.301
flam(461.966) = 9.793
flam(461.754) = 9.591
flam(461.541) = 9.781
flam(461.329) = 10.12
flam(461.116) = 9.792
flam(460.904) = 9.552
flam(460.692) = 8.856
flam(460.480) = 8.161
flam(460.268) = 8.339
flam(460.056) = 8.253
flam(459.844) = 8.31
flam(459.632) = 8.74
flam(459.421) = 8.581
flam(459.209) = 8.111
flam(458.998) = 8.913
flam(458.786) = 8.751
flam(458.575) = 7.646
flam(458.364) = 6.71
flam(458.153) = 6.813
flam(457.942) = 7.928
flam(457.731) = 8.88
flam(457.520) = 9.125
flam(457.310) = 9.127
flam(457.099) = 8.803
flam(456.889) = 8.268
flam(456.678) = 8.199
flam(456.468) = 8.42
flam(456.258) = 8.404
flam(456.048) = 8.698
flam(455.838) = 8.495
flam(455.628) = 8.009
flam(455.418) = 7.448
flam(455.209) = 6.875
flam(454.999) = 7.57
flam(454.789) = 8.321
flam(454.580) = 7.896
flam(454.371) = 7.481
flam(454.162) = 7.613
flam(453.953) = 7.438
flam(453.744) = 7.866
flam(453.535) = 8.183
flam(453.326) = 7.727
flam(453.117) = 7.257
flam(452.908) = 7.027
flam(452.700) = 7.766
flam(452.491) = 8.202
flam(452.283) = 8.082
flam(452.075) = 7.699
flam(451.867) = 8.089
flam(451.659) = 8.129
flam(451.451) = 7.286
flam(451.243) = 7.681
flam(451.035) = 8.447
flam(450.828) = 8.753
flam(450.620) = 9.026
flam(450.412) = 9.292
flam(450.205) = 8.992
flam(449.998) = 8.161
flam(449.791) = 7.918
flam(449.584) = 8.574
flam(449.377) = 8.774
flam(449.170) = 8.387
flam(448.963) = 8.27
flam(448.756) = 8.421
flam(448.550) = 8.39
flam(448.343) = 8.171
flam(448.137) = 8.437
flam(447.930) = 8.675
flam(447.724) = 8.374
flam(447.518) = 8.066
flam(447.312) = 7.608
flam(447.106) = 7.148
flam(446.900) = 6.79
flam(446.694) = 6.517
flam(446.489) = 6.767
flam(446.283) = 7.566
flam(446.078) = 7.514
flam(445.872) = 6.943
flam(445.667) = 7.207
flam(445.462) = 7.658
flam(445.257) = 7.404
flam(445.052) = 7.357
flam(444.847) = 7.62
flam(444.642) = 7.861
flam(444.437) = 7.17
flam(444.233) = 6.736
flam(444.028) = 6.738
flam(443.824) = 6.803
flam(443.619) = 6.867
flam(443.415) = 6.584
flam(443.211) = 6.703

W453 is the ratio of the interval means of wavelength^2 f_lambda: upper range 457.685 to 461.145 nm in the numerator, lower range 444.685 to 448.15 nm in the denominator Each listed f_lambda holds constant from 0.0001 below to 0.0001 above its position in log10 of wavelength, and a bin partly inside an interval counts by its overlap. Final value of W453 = 1.18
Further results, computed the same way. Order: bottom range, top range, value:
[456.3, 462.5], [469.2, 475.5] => 1.02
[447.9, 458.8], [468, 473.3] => 1.07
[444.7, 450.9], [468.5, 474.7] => 1.15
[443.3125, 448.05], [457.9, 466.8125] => 1.24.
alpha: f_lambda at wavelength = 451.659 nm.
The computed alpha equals 8.129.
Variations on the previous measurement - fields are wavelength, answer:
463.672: 8.314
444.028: 6.738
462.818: 8.723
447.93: 8.675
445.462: 7.658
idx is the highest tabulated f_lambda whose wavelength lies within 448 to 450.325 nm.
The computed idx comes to 8.992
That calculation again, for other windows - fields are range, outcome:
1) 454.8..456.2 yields 8.698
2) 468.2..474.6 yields 9.95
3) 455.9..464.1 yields 10.12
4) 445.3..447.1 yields 7.658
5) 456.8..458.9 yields 9.127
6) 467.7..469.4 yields 8.795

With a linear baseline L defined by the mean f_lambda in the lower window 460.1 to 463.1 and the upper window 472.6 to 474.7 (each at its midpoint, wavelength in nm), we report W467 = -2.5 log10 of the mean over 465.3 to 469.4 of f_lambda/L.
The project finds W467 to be 0.13 mag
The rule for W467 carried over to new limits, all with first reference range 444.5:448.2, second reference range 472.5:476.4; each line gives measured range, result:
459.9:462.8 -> -0.13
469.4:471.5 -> 0.04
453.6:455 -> 0.01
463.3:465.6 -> 0.00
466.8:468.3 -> 0.11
